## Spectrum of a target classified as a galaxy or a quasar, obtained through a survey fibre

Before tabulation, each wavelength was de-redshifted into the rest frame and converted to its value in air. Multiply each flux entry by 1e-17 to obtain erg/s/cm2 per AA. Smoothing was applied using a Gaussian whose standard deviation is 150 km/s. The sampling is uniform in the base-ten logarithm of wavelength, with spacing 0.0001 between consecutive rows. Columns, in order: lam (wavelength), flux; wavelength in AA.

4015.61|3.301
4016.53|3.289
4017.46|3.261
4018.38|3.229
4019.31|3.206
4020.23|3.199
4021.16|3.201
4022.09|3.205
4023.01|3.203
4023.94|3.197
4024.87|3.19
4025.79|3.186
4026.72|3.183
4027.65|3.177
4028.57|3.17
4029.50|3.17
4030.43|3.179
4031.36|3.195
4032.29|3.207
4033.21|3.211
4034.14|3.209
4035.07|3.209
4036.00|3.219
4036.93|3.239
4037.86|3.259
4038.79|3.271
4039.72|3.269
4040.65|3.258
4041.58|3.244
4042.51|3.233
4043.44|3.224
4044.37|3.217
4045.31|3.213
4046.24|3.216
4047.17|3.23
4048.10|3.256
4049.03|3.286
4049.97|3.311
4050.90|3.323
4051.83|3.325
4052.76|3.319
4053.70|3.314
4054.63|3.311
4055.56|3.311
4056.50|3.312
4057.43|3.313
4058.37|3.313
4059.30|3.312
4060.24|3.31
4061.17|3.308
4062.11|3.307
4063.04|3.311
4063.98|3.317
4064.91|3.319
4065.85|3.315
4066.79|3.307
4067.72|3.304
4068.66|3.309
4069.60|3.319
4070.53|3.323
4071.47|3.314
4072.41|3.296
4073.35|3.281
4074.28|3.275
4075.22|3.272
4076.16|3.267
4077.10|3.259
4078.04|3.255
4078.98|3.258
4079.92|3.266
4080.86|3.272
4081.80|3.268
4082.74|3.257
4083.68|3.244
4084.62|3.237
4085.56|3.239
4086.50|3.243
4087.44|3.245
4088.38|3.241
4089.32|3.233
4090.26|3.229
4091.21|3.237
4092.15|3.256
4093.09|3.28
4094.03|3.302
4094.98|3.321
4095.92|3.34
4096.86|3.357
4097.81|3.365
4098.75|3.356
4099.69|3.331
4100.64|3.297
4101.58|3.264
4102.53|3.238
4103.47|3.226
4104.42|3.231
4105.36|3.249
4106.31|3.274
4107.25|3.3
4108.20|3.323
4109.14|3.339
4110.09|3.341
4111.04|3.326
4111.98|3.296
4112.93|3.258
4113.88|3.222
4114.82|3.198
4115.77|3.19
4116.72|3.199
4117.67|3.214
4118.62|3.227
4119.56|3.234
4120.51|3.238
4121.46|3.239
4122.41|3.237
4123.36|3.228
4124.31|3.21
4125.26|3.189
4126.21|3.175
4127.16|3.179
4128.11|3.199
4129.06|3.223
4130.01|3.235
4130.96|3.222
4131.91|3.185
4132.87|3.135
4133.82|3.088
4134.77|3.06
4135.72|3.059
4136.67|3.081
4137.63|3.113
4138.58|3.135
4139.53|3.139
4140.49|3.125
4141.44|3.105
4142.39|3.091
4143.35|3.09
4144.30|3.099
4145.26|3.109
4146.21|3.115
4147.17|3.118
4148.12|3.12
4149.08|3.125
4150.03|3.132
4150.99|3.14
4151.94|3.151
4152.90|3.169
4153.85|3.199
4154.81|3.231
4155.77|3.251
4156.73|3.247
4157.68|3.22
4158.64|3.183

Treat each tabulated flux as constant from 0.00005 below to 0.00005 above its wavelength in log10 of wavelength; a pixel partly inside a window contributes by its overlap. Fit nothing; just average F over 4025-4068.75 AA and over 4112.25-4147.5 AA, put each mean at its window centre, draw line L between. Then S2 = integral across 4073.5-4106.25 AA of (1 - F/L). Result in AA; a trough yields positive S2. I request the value -0.6 AA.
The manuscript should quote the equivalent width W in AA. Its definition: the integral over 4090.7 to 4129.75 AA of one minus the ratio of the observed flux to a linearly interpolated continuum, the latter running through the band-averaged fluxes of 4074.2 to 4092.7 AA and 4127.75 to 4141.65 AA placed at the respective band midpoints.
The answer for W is -0.82 AA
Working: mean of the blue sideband 3.25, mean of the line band 3.26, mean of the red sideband 3.14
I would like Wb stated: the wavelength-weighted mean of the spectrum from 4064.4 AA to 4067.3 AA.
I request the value 3.32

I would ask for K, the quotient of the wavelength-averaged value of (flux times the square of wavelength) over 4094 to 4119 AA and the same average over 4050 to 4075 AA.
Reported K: 1.01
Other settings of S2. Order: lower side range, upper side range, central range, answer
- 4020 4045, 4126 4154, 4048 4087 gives -1.29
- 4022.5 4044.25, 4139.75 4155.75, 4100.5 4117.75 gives -0.55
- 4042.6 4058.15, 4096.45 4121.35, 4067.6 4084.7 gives -0.01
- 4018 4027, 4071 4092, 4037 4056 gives -0.27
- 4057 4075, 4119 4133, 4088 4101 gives -0.14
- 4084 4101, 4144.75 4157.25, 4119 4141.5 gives 0.25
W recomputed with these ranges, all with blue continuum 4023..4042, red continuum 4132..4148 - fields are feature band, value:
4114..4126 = -0.35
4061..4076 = -0.60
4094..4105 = -0.55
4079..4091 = -0.33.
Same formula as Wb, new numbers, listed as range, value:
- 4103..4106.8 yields 3.25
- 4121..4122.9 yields 3.24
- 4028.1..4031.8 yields 3.18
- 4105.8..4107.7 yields 3.29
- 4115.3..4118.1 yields 3.2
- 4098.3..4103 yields 3.3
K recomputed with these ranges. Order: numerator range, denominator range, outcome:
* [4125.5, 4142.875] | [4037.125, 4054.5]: 1.00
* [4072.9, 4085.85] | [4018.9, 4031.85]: 1.05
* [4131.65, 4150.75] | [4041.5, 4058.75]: 0.99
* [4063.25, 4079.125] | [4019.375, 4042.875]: 1.05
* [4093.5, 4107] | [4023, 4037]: 1.07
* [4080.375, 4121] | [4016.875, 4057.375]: 1.04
